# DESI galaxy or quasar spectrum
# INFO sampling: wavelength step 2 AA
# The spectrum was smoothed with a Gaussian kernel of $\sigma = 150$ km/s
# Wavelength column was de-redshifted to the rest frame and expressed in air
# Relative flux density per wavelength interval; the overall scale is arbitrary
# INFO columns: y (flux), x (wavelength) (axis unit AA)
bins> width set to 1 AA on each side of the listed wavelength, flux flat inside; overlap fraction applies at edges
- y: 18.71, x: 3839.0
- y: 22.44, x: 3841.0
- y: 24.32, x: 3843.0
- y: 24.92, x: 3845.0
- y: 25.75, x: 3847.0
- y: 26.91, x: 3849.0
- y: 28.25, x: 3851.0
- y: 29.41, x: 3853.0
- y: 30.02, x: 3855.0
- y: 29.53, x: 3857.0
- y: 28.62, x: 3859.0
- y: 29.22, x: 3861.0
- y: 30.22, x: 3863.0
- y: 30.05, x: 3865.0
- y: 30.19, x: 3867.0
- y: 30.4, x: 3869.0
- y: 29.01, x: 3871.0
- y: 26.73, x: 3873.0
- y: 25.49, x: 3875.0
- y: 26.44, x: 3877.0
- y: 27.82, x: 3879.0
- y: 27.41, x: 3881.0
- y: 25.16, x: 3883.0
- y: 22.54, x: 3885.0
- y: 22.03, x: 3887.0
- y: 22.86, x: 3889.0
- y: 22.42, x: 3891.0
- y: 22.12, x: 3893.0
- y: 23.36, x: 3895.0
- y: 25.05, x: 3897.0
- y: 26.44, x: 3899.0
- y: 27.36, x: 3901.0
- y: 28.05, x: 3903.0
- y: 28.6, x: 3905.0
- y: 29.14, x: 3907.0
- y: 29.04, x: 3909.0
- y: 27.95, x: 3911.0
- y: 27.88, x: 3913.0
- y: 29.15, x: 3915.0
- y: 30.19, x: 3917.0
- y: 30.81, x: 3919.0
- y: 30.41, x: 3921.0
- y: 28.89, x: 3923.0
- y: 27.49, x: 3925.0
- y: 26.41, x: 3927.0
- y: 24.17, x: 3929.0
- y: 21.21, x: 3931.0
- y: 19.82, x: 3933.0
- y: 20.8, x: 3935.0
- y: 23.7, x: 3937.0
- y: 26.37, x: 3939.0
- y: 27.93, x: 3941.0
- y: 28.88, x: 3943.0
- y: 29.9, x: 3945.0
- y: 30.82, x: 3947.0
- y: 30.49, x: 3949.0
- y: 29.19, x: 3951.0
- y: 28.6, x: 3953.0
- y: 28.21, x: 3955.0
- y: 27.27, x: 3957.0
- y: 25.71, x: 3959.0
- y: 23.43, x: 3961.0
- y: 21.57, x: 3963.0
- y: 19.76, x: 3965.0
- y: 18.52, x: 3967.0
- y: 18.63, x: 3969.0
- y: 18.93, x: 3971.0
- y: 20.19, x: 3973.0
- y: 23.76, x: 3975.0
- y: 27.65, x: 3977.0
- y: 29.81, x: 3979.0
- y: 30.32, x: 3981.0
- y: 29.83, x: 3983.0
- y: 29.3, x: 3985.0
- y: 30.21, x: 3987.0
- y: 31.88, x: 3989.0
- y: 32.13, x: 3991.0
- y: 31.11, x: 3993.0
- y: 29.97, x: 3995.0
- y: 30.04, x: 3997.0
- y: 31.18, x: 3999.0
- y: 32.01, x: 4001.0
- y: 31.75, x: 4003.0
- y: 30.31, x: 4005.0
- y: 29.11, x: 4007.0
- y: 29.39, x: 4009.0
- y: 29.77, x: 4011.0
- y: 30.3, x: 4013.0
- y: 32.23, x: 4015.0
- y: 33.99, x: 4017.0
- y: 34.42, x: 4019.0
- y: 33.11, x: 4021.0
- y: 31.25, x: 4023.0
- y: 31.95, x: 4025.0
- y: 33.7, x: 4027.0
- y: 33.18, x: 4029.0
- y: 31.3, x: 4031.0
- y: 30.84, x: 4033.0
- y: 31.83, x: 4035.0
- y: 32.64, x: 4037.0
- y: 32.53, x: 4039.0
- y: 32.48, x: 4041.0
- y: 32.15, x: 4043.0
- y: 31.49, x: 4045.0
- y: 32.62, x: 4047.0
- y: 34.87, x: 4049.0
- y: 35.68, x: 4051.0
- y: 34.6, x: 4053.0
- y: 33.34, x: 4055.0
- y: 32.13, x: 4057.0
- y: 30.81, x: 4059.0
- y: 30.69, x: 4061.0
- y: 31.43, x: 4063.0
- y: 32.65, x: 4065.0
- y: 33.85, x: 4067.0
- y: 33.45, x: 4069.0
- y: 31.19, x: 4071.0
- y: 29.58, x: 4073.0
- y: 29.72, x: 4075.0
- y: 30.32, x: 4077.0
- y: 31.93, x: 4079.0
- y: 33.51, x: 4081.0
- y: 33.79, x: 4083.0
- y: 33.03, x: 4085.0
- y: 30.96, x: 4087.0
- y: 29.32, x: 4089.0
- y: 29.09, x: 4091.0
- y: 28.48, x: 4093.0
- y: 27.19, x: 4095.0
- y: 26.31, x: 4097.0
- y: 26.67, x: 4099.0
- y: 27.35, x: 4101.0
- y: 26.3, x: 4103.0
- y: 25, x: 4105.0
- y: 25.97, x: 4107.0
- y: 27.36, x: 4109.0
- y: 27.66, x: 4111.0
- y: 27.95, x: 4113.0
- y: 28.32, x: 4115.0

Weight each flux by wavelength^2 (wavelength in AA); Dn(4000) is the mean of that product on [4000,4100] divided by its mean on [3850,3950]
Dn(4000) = 1.26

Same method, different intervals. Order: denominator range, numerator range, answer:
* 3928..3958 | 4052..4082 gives 1.28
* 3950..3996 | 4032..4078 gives 1.27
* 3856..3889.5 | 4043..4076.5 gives 1.30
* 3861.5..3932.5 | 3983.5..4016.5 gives 1.20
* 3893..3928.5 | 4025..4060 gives 1.26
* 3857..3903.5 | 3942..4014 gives 1.10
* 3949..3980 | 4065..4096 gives 1.36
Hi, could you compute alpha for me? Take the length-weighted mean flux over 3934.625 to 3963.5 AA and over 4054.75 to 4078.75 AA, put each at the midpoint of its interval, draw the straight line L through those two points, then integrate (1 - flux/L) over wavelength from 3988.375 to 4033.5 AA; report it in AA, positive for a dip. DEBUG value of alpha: -3.2 AA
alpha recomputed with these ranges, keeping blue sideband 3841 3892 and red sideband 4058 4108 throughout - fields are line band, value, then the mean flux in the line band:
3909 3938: 1.33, 26.4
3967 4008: 0.68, 28.2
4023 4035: -1.19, 32.1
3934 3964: 1.31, 26.9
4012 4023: -1.38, 32.7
